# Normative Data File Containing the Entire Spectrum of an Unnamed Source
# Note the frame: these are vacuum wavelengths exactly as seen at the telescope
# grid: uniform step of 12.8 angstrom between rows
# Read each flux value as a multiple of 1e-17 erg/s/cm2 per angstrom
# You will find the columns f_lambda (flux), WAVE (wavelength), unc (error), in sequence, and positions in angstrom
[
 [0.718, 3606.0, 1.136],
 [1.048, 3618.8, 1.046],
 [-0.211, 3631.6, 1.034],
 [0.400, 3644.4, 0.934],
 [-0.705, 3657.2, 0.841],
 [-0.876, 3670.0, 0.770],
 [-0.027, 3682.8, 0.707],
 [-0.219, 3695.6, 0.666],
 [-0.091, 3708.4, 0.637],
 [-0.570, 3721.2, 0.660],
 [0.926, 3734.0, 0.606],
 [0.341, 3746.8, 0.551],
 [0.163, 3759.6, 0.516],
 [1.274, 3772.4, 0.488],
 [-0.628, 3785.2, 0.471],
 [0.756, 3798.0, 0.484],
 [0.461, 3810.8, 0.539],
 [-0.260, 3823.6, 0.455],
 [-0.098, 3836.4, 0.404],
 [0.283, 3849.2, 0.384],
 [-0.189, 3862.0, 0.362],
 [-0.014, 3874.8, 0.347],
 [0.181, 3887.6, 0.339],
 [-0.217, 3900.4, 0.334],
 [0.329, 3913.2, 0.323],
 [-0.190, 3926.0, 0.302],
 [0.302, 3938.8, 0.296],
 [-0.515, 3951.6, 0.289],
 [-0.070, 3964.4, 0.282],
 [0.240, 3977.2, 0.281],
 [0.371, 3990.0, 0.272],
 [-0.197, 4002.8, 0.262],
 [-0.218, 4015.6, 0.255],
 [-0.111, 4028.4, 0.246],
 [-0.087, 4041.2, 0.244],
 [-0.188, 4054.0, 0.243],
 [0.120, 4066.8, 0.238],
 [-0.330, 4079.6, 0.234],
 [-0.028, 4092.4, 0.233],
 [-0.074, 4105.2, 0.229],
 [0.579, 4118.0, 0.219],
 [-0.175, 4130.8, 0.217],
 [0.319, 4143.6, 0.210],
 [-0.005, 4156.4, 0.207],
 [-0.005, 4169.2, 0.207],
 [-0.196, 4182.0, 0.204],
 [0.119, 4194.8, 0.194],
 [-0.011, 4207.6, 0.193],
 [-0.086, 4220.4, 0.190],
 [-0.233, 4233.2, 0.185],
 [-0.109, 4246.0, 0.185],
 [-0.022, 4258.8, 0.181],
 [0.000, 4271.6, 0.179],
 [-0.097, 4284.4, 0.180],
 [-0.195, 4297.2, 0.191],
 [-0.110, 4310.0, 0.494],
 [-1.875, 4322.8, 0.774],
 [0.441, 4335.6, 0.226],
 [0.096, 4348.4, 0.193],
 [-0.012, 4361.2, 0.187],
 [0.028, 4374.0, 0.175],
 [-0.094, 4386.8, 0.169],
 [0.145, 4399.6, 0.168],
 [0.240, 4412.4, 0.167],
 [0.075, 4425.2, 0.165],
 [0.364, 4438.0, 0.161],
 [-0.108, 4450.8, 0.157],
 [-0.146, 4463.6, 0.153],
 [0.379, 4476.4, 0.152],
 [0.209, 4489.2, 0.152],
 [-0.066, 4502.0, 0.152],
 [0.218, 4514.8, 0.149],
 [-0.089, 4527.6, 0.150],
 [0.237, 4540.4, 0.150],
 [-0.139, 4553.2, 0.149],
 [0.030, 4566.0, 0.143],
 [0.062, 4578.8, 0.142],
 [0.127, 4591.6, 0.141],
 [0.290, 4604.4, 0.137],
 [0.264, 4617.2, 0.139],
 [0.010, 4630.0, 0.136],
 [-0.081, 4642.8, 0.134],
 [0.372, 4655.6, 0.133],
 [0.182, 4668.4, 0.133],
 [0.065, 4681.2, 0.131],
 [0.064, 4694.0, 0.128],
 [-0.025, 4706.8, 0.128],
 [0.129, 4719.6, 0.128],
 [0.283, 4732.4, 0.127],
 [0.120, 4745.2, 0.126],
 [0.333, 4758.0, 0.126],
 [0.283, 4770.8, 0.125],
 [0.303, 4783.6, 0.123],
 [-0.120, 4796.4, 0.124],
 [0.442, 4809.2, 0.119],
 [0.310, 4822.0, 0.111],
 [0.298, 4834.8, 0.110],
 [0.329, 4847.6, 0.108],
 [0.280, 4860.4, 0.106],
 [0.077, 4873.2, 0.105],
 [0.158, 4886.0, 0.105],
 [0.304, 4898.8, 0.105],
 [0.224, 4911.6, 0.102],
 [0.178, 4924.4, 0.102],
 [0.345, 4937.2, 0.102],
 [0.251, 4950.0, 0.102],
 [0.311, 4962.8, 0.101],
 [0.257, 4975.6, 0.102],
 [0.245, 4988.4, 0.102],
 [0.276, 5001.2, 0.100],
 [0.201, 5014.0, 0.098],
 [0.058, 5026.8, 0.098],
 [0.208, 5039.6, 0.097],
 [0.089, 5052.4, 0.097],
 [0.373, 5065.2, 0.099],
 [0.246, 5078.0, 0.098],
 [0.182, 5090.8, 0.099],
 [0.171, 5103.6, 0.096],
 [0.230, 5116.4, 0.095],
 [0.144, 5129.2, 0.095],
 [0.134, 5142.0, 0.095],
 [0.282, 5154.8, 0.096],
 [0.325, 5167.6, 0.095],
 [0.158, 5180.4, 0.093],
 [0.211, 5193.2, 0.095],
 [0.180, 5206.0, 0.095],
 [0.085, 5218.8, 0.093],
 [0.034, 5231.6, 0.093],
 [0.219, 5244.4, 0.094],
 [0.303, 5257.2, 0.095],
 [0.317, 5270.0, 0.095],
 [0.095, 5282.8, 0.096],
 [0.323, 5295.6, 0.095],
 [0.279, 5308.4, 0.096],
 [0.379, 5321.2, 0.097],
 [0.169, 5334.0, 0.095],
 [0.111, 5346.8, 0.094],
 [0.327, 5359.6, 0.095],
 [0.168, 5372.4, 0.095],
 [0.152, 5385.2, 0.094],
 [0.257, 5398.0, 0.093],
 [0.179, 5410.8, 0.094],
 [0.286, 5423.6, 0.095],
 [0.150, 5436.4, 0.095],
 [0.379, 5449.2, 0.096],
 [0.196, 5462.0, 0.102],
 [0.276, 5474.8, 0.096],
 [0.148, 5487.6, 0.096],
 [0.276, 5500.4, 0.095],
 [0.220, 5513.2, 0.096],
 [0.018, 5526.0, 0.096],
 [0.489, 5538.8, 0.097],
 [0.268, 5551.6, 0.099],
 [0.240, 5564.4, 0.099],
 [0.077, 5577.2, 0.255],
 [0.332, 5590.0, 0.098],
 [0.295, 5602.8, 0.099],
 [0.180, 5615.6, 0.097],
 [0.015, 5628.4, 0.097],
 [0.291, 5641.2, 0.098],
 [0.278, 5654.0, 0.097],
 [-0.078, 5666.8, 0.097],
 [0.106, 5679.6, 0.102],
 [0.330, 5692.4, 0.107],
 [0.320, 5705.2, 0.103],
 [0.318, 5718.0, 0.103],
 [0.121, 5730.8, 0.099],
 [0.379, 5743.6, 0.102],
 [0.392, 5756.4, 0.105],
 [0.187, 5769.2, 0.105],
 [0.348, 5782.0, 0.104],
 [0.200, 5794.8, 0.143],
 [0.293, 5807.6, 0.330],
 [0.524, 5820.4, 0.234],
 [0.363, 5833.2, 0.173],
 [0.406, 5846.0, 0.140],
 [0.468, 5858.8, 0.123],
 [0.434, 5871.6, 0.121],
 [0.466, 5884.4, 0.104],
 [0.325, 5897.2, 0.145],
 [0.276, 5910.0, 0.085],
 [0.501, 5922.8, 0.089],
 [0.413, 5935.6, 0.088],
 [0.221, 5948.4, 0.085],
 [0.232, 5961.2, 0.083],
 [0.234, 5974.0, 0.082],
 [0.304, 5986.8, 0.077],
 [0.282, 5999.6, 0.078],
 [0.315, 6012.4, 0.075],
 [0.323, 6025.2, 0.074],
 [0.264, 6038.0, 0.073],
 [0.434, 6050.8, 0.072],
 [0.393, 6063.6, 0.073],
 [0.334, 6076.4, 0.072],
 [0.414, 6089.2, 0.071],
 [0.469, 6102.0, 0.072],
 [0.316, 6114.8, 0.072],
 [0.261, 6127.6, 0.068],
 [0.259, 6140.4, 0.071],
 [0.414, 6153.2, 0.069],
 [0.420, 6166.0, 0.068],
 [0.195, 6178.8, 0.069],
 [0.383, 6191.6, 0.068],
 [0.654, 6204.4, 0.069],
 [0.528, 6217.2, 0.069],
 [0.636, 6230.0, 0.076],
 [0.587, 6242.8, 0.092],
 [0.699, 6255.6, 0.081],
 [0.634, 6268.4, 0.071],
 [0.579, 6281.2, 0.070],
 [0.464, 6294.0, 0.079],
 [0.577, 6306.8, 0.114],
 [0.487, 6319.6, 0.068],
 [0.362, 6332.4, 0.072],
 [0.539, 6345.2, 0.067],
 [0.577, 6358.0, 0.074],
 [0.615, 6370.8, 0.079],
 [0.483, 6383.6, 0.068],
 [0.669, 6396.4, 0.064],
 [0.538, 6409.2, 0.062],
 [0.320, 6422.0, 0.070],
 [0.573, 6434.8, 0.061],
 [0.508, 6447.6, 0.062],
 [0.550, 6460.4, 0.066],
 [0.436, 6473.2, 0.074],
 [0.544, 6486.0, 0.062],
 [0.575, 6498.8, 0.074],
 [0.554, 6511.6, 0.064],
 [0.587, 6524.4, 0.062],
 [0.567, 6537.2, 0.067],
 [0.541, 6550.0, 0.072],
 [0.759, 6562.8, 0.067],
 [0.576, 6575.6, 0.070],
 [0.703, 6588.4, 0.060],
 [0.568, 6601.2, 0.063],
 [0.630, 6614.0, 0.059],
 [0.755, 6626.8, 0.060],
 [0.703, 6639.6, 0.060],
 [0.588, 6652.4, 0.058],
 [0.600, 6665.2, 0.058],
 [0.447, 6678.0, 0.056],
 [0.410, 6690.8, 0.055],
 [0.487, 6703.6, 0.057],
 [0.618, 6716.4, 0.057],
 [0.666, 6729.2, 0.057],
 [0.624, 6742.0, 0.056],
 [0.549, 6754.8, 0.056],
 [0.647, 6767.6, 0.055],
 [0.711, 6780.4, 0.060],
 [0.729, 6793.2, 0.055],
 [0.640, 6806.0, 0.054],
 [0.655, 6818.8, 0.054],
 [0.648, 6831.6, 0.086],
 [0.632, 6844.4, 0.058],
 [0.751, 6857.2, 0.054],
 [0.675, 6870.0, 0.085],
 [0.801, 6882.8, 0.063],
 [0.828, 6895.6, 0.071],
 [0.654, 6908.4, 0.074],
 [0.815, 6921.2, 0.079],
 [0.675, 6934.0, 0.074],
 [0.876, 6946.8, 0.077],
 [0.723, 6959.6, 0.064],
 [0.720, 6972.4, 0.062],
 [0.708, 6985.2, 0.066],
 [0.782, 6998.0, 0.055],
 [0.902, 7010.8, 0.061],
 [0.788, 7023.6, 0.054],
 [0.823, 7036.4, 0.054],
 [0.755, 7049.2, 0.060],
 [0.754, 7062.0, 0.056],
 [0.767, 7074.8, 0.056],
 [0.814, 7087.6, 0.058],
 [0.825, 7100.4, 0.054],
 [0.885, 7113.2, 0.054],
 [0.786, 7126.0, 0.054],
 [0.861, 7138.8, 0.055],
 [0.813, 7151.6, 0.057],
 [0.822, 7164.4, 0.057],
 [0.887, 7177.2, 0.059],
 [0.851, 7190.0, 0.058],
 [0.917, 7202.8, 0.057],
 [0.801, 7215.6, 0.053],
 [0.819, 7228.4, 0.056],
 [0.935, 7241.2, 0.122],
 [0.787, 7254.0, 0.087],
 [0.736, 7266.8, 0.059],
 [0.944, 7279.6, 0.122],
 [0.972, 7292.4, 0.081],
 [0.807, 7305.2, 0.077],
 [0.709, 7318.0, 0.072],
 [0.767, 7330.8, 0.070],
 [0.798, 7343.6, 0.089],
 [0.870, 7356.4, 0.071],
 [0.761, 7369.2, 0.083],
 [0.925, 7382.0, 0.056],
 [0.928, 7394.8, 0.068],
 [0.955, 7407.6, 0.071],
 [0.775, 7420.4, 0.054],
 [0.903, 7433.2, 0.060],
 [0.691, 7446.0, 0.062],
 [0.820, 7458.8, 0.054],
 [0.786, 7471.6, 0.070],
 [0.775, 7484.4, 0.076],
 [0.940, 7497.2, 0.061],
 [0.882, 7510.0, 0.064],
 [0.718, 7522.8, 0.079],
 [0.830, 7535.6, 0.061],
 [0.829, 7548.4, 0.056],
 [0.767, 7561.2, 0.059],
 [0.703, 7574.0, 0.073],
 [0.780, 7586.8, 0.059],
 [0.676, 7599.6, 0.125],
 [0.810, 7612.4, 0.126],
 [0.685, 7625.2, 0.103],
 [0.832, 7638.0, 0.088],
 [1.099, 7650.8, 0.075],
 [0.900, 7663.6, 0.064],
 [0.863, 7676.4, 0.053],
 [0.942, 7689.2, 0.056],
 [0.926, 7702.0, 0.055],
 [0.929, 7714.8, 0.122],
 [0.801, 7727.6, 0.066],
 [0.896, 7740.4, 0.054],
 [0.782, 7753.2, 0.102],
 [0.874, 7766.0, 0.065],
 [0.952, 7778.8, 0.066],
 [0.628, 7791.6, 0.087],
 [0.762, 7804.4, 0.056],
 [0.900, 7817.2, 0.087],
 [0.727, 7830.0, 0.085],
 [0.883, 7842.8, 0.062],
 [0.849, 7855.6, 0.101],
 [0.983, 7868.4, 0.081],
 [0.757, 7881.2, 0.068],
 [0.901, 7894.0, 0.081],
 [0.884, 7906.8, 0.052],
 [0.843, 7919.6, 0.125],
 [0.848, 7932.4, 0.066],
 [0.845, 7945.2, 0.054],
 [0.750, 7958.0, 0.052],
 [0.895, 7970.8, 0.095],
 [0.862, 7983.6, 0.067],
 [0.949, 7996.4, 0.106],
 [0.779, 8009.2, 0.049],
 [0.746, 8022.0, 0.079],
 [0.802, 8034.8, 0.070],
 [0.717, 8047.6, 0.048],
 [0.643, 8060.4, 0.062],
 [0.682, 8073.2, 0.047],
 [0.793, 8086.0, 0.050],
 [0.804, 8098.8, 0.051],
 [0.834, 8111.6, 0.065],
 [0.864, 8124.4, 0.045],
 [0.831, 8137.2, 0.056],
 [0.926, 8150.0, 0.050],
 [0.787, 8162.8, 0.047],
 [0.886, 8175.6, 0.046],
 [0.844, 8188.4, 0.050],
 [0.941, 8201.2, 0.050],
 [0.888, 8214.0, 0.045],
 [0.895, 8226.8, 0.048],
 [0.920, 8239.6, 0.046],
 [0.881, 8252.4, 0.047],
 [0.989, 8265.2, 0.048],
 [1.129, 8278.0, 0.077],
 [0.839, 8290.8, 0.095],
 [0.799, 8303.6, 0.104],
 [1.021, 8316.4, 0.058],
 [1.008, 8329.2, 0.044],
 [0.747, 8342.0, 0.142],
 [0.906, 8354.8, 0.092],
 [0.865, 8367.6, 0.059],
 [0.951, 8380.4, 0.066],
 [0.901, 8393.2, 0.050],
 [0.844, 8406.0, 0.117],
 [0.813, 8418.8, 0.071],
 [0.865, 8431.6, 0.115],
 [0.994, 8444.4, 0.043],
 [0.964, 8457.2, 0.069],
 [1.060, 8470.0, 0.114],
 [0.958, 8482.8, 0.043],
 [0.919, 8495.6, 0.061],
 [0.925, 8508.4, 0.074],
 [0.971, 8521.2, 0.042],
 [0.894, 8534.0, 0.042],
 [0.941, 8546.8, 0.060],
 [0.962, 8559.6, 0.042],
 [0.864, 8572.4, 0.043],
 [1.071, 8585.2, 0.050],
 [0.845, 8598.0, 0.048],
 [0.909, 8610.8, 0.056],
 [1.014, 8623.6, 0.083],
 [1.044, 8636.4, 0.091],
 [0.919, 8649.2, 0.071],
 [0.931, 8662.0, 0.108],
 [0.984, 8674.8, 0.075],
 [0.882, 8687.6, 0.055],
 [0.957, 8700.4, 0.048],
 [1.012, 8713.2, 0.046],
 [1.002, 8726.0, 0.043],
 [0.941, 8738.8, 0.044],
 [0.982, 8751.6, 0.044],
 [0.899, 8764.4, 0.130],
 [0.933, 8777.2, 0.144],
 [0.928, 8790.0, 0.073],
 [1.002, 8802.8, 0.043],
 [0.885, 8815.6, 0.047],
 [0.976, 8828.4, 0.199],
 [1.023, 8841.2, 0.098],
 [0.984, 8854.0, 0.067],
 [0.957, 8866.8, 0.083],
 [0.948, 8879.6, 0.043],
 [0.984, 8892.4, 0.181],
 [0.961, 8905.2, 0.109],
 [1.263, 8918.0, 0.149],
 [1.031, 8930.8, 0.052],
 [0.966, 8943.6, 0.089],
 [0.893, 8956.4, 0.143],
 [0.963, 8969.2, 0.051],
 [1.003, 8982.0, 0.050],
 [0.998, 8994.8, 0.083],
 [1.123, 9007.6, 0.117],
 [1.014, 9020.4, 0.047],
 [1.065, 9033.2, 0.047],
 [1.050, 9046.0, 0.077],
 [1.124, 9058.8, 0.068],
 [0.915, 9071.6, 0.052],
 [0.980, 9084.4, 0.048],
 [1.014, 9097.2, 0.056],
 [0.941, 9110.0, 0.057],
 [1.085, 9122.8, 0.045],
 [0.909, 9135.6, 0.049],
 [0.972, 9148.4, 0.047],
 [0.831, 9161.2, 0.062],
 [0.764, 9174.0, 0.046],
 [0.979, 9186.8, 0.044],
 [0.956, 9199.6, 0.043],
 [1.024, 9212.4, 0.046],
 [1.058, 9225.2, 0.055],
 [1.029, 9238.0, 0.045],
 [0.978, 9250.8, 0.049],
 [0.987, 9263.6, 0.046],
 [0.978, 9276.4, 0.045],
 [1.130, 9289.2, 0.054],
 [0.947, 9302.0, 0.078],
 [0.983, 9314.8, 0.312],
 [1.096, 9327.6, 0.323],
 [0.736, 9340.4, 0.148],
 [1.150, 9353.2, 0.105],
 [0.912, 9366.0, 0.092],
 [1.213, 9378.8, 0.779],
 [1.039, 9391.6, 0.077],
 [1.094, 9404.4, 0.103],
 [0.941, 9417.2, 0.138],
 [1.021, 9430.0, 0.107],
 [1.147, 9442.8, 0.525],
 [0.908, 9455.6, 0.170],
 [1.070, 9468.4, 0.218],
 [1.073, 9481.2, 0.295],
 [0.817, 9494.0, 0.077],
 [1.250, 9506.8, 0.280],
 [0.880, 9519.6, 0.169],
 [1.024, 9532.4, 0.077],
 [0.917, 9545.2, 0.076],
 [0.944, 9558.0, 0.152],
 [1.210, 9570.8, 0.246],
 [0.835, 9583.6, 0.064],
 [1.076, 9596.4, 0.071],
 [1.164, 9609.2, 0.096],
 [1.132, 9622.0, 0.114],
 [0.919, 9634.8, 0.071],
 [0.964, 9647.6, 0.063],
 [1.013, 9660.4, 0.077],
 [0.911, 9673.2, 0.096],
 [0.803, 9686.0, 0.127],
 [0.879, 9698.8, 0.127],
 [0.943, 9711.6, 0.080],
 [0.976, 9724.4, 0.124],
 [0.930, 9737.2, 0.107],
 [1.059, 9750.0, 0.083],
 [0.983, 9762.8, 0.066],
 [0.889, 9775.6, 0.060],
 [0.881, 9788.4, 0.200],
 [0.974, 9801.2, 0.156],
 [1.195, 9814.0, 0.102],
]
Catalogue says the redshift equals 0.56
